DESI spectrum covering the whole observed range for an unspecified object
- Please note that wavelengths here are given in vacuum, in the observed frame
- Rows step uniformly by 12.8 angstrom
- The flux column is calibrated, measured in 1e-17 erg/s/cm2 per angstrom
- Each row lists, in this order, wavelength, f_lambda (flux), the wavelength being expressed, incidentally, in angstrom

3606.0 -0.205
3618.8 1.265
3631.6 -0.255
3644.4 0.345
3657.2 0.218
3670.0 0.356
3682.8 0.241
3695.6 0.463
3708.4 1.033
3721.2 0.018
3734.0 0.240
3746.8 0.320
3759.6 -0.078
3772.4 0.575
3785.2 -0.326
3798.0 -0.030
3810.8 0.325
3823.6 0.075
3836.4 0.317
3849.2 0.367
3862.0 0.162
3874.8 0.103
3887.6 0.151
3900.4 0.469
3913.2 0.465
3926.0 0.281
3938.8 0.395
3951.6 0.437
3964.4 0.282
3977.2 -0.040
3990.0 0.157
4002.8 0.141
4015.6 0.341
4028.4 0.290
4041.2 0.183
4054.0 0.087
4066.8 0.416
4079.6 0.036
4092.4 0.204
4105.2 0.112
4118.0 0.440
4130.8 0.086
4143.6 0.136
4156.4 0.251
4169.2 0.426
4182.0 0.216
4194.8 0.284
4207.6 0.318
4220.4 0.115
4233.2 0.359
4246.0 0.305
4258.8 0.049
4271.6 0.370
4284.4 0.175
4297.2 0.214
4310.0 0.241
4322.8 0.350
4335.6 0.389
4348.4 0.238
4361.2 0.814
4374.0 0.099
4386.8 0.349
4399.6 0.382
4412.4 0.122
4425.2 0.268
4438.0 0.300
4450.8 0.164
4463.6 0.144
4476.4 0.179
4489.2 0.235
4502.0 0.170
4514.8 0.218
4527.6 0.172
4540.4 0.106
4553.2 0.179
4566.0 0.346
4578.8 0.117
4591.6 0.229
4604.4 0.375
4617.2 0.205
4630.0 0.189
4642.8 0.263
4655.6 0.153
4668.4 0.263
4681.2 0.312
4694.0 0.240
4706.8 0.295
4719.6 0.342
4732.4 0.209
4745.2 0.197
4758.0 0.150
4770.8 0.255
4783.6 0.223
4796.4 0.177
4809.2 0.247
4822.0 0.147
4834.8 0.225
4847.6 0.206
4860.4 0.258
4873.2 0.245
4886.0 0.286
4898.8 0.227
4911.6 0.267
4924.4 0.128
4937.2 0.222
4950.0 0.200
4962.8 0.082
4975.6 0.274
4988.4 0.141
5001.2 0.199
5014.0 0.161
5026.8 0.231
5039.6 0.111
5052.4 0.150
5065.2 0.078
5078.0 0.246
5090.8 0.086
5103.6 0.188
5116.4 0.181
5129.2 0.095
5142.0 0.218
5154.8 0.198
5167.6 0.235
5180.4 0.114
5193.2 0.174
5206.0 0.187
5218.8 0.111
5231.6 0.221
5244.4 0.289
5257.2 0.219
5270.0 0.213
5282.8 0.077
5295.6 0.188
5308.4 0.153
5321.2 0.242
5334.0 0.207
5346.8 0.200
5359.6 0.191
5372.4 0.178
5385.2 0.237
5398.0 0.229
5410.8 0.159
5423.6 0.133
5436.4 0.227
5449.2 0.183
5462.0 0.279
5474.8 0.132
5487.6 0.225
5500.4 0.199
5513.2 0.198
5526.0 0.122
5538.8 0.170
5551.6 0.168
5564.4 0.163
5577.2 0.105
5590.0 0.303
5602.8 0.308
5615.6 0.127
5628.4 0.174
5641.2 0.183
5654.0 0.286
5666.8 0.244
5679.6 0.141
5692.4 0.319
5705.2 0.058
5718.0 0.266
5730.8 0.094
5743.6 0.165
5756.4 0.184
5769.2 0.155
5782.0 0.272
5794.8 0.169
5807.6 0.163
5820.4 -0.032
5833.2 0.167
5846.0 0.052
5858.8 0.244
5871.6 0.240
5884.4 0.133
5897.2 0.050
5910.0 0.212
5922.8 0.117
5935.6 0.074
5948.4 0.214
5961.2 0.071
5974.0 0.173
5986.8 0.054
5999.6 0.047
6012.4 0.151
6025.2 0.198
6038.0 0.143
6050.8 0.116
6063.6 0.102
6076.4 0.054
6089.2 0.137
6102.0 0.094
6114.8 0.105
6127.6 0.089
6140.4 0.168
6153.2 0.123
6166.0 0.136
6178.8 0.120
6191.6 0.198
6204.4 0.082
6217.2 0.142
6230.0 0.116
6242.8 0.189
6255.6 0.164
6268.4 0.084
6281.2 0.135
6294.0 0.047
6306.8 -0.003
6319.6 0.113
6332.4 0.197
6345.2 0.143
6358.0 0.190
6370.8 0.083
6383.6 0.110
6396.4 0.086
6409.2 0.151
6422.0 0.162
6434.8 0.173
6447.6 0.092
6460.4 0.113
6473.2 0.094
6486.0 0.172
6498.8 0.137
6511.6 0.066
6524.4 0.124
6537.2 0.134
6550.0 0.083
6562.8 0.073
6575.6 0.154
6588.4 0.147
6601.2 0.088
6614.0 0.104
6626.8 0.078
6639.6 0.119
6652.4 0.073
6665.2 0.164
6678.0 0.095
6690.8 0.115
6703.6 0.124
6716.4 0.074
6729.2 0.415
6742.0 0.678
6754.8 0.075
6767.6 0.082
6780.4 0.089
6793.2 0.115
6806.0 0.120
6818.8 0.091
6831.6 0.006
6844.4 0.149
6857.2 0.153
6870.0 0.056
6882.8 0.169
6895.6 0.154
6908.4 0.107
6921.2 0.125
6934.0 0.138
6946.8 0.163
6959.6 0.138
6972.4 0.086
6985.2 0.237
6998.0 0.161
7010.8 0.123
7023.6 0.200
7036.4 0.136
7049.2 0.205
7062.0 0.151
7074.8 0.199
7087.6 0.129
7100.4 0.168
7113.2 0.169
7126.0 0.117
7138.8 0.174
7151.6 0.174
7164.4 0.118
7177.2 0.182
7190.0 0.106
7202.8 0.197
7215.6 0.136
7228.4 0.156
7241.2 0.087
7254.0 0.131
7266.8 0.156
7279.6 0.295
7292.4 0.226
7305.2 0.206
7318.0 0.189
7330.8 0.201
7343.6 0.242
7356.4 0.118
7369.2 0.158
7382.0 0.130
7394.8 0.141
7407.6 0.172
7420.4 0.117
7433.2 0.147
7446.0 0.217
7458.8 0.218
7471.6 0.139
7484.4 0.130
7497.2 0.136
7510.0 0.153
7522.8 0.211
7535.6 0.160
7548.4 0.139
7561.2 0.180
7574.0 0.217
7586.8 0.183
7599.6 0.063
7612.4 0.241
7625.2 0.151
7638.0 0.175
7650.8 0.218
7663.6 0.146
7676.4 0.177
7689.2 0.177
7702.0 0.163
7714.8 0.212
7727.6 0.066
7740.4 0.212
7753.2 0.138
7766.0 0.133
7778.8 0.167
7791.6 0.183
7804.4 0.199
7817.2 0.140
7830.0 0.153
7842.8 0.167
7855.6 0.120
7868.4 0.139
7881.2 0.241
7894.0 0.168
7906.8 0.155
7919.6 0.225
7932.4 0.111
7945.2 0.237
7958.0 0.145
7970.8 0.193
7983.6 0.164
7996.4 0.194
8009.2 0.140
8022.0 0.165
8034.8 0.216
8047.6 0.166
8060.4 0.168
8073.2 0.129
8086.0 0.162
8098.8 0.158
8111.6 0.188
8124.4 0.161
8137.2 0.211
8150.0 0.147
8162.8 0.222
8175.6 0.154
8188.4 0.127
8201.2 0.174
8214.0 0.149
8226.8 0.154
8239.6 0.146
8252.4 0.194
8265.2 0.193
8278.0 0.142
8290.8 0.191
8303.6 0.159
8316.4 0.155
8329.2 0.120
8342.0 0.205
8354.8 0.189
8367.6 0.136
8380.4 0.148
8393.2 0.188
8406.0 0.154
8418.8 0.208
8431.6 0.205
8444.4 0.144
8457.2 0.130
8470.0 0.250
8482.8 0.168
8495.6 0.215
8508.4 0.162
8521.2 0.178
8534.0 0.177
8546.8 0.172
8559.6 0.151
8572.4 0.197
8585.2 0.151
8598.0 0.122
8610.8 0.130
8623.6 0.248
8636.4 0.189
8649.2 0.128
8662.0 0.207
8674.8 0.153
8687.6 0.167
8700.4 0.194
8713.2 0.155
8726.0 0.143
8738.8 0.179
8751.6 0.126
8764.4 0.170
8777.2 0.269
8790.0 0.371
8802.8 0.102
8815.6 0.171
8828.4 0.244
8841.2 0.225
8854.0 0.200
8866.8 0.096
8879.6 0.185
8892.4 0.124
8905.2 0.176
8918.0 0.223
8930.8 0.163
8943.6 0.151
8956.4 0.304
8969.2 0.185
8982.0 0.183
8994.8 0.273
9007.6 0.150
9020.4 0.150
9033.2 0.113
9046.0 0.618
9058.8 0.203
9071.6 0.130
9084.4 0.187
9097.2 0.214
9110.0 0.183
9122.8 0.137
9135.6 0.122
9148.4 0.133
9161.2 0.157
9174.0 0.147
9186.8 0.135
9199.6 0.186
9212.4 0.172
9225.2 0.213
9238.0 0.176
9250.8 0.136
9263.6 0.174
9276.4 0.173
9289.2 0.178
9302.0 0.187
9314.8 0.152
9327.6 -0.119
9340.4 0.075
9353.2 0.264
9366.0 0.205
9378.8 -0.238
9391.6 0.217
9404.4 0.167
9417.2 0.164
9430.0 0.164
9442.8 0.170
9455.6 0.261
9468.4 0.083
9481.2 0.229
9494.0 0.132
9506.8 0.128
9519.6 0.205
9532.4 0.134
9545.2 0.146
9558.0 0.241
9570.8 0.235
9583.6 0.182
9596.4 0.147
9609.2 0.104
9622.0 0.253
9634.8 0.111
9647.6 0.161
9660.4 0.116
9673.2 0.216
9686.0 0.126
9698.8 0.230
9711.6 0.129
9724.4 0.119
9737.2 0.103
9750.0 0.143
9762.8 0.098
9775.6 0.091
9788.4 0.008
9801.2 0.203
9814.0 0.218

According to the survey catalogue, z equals 0.81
